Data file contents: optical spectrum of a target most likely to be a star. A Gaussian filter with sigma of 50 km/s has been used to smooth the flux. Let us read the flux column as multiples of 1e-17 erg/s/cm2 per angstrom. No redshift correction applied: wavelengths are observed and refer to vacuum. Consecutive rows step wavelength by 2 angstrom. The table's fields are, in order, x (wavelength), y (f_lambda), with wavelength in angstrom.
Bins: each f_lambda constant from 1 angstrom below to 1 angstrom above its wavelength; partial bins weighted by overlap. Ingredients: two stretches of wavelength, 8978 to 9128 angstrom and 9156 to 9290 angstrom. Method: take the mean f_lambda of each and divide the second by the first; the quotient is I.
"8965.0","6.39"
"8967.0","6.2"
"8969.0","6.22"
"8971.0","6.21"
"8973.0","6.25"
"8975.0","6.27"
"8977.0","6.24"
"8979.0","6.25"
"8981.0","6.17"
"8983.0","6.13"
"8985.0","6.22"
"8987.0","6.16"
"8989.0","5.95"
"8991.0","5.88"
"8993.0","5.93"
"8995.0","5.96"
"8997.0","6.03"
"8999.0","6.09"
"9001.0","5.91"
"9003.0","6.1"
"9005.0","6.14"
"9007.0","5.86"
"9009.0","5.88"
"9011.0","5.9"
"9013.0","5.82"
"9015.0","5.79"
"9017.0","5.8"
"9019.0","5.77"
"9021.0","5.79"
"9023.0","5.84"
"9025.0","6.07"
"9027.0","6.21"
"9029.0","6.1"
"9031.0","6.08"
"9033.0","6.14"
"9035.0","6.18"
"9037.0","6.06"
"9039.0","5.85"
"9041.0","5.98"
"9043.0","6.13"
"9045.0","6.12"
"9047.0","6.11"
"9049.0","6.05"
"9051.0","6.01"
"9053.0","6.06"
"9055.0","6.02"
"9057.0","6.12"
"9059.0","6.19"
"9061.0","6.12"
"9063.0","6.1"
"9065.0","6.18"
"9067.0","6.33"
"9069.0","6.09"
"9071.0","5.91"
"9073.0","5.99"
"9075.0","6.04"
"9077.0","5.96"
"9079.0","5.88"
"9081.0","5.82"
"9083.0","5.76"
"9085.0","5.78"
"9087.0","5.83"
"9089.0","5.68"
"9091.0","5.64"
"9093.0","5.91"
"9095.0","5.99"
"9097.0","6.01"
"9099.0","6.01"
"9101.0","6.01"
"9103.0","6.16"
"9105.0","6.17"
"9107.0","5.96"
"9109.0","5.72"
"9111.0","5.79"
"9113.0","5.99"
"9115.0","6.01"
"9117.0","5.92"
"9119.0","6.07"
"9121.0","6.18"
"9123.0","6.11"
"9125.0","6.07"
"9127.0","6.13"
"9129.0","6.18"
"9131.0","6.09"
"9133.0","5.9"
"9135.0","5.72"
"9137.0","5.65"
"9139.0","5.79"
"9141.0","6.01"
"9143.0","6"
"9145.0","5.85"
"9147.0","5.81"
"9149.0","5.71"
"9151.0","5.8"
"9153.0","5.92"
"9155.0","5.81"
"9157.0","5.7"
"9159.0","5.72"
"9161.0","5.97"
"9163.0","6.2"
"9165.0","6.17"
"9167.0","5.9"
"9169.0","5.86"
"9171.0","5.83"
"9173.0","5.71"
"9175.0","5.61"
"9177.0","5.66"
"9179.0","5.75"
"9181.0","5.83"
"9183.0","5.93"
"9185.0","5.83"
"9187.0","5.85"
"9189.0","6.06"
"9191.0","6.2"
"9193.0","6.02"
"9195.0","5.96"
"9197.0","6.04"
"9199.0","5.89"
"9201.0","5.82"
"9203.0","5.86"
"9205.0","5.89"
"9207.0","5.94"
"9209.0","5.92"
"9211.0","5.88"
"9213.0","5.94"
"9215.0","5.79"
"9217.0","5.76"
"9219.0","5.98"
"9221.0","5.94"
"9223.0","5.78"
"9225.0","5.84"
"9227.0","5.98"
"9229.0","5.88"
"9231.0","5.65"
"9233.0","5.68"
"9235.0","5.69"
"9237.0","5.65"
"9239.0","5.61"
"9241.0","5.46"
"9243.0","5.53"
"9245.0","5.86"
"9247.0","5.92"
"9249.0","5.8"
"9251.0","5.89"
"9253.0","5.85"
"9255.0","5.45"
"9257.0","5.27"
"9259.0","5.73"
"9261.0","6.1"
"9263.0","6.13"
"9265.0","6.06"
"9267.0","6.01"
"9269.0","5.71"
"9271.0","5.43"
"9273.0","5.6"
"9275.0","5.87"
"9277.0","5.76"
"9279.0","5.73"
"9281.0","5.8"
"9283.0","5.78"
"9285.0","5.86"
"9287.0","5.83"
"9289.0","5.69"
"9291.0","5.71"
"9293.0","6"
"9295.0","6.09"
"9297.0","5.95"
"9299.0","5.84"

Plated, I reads 0.97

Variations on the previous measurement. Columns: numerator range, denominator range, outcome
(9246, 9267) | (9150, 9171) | 0.99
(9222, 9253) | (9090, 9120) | 0.97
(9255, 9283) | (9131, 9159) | 0.99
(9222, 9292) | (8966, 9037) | 0.95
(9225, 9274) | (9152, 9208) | 0.98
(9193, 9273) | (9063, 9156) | 0.98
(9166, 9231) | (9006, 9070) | 0.98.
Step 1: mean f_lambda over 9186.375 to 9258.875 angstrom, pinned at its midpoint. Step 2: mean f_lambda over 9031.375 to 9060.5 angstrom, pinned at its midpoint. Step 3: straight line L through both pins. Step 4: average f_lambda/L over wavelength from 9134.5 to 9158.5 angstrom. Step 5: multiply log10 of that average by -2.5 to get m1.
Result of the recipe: 0.02 mag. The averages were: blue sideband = 6.07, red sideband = 5.82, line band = 5.81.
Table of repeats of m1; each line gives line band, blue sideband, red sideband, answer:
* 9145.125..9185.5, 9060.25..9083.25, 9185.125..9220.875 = 0.02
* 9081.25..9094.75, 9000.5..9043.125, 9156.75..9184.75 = 0.02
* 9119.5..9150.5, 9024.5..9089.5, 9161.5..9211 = 0.00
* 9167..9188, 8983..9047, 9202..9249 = 0.01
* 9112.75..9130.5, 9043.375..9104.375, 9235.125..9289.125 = -0.03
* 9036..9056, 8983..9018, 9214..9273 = -0.02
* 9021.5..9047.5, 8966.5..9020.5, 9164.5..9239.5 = -0.01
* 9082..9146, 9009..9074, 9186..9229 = 0.01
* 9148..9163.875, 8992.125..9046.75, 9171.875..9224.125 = 0.01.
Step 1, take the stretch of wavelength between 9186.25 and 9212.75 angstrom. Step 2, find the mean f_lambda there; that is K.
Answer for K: 5.95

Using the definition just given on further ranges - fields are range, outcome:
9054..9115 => 5.97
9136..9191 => 5.86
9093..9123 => 6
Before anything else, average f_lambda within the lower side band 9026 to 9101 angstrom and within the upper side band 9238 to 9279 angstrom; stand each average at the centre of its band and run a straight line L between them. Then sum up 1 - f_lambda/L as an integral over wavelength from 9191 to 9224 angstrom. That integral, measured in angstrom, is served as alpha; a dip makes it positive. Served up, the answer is -0.5 angstrom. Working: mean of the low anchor 6.01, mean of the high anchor 5.75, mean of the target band 5.91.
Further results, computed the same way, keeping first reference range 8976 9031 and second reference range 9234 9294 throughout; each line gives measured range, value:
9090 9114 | -0.2 angstrom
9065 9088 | -0.1 angstrom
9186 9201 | -0.4 angstrom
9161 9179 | -0.1 angstrom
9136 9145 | 0.0 angstrom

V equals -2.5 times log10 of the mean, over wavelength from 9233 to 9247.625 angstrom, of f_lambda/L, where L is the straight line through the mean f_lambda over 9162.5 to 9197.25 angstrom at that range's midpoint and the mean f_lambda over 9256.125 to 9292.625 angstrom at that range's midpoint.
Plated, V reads 0.03 mag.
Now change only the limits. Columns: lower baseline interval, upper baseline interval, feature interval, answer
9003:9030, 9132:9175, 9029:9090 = -0.02 mag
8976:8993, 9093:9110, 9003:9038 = 0.02 mag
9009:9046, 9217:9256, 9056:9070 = -0.04 mag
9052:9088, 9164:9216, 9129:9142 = 0.01 mag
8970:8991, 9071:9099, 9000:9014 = 0.03 mag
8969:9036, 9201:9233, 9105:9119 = 0.00 mag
